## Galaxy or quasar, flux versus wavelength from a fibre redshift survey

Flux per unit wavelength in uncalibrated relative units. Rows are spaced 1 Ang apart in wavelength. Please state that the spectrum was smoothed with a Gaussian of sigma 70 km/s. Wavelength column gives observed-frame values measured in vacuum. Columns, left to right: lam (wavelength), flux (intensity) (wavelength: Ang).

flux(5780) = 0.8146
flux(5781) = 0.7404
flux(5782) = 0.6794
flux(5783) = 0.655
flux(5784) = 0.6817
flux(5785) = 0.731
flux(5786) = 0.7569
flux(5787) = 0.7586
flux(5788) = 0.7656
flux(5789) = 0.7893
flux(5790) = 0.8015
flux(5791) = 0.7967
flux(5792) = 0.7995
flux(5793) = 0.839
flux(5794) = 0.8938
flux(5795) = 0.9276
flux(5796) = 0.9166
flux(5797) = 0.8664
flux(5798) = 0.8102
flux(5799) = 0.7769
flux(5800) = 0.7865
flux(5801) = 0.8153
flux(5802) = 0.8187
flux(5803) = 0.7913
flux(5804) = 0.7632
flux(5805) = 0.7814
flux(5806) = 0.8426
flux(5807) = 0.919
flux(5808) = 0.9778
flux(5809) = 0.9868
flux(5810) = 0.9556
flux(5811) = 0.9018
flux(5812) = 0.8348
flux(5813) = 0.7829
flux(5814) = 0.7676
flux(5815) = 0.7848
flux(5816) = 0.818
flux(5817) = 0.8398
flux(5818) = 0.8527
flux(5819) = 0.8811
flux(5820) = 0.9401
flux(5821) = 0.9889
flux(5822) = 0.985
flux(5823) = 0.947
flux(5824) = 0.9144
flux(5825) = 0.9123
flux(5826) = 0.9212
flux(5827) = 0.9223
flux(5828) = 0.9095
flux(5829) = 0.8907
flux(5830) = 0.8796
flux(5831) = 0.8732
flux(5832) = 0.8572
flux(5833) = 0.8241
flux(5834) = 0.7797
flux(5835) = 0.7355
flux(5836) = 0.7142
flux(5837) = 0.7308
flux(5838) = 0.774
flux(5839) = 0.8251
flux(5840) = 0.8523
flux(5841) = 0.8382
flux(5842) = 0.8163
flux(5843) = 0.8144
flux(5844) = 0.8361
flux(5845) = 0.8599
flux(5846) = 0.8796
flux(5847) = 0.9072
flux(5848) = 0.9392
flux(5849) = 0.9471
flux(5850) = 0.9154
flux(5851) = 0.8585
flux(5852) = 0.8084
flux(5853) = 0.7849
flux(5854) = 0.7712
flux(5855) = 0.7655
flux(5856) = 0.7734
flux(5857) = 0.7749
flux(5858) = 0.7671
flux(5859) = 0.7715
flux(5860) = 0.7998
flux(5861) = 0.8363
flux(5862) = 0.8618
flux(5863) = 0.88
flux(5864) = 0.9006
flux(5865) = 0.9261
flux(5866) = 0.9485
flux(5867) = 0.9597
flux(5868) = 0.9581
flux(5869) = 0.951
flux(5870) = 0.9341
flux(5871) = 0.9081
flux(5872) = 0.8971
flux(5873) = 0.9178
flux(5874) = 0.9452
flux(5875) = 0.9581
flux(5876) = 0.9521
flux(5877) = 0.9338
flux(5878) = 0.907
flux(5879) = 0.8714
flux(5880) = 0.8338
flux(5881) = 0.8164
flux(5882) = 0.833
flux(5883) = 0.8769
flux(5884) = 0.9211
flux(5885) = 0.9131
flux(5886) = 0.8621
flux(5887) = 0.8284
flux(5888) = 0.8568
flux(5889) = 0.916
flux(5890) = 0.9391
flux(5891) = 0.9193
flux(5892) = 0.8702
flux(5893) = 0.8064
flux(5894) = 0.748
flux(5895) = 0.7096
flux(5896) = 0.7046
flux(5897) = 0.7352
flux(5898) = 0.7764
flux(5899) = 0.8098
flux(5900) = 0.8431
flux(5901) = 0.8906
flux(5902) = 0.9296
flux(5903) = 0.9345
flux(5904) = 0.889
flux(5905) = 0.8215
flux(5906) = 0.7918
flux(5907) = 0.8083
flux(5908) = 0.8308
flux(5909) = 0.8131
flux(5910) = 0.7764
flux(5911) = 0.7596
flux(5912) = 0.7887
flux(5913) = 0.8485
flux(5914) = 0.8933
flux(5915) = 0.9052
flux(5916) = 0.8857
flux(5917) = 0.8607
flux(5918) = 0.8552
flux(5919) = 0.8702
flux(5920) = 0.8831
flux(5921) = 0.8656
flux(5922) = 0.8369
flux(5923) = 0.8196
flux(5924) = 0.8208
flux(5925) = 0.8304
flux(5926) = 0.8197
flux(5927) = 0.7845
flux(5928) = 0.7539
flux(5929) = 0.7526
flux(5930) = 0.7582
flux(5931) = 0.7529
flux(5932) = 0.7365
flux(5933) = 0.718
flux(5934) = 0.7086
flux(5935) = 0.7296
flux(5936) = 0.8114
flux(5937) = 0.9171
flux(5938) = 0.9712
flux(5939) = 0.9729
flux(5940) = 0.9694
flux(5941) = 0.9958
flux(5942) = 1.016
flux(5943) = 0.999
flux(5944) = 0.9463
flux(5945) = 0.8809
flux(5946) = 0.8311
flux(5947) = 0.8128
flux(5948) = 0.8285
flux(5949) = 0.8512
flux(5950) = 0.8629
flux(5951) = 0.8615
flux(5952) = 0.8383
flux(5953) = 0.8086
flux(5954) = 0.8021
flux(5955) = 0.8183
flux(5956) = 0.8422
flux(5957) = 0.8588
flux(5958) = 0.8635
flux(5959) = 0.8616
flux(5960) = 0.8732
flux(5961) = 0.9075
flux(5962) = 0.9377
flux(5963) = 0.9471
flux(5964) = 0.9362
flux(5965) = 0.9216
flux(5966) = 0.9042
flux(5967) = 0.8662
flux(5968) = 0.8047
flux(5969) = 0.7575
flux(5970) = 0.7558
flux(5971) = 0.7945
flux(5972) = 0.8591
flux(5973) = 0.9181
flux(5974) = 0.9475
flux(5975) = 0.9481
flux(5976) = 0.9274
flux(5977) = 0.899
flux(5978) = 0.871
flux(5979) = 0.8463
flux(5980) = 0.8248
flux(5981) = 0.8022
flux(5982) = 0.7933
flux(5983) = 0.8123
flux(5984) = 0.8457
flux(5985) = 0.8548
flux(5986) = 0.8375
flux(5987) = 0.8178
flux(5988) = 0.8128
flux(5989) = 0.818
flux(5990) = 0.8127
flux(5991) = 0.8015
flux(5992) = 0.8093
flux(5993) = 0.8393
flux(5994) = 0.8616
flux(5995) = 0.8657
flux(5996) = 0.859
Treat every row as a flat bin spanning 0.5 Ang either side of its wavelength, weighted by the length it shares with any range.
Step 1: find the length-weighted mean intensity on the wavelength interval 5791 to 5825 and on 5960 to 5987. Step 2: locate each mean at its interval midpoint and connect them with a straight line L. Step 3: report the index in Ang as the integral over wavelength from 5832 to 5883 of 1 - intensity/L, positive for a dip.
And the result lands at 0.5 Ang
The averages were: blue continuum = 0.864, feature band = 0.856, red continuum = 0.865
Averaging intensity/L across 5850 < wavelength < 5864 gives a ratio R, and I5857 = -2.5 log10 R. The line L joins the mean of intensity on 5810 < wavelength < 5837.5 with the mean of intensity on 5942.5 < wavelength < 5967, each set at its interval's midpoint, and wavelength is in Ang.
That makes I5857 0.068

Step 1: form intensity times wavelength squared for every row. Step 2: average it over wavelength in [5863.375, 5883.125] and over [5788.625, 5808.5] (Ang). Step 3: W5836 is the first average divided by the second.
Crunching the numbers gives 1.1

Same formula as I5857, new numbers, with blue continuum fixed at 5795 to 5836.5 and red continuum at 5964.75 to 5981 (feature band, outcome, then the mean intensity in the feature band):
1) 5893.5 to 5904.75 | 0.06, 0.816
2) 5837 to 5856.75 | 0.03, 0.837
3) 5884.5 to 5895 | 0.00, 0.858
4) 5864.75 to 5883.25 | -0.06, 0.912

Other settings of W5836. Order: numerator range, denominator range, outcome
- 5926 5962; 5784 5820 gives 1.07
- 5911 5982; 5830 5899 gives 1.03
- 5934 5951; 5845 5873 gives 1.06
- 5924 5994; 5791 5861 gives 1.05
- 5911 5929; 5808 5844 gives 1.01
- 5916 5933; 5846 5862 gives 1.00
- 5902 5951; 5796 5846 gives 1.03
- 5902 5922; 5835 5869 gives 1.03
